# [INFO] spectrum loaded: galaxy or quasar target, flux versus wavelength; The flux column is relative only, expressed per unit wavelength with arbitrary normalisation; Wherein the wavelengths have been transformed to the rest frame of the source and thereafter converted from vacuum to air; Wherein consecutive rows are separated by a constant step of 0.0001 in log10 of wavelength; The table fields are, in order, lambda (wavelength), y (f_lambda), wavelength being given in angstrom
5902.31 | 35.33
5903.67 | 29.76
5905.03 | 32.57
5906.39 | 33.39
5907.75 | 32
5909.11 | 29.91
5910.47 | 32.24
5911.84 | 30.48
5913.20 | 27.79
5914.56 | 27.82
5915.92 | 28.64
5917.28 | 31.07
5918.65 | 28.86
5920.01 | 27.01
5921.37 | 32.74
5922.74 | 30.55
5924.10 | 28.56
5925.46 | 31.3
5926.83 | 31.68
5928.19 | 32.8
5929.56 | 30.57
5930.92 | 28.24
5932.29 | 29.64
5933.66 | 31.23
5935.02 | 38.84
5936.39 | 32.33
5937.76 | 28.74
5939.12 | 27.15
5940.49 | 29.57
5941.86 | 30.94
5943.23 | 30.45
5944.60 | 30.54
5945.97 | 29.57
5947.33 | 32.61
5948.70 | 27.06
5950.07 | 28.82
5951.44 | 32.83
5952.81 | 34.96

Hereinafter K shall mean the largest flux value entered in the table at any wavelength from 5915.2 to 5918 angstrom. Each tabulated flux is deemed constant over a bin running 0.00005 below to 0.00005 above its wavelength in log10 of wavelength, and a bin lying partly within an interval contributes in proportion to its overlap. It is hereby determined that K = 31.07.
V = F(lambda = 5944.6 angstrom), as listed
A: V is 30.54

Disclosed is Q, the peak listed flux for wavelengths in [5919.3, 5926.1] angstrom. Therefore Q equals 32.74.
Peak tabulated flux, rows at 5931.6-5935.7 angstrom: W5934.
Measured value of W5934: 38.84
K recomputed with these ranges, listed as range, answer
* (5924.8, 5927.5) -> 31.68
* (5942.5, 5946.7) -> 30.54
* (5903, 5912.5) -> 33.39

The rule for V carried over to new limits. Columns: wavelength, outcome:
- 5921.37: 32.74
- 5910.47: 32.24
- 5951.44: 32.83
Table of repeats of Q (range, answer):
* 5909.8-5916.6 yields 32.24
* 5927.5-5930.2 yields 32.8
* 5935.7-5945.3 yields 32.33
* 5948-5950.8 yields 28.82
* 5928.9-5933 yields 30.57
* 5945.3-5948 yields 32.61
